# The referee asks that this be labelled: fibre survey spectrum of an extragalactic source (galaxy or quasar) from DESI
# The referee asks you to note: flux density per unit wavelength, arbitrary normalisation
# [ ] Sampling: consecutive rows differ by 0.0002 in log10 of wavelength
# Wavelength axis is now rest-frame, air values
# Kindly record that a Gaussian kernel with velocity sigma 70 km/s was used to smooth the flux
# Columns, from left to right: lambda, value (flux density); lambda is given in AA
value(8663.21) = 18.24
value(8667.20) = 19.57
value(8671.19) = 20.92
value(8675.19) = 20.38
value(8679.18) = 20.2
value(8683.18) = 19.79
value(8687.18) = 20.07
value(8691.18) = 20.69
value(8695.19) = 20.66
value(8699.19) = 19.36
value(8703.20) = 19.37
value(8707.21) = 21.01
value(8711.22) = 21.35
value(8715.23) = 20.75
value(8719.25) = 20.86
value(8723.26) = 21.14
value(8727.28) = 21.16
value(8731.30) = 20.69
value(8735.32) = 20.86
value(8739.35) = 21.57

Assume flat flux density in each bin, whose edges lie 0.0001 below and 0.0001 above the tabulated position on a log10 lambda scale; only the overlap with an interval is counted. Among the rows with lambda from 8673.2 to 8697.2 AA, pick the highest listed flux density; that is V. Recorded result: 20.69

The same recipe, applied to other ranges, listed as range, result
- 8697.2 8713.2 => 21.35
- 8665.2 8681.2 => 20.92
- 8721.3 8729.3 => 21.16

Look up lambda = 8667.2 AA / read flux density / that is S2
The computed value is 19.57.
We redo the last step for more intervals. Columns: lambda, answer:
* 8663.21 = 18.24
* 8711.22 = 21.35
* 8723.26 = 21.14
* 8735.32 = 20.86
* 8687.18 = 20.07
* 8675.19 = 20.38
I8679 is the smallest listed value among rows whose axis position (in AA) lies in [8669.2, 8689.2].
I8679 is 19.79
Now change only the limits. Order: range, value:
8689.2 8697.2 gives 20.66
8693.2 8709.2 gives 19.36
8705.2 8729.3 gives 20.75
